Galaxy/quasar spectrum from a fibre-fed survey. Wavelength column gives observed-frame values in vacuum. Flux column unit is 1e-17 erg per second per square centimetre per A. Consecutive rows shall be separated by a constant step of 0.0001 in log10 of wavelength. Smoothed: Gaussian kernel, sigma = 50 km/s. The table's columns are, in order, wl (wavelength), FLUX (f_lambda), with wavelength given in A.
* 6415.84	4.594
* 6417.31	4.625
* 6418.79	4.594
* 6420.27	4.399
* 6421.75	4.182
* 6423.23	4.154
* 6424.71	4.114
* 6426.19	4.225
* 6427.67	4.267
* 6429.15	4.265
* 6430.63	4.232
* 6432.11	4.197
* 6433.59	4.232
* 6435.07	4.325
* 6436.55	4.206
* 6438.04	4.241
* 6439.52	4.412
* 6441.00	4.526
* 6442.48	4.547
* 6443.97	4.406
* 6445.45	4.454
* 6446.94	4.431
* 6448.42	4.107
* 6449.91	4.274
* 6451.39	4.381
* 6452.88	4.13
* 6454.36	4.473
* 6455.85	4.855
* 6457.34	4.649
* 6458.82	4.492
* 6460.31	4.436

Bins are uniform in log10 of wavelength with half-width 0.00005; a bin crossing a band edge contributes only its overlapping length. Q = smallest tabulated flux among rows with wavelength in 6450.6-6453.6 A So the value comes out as 4.13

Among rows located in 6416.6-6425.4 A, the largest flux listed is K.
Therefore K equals 4.625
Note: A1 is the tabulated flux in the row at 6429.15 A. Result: 4.265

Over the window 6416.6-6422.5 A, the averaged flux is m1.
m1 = 4.44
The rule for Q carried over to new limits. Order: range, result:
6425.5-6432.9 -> 4.197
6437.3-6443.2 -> 4.241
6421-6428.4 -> 4.114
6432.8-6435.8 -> 4.232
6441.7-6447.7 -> 4.406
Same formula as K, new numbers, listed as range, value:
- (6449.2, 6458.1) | 4.855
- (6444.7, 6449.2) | 4.454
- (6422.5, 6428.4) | 4.267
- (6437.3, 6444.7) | 4.547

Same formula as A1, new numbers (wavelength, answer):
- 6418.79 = 4.594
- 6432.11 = 4.197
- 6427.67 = 4.267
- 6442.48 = 4.547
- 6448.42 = 4.107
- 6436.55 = 4.206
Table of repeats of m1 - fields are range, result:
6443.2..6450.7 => 4.33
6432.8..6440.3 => 4.29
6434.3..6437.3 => 4.26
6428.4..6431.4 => 4.25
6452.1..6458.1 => 4.53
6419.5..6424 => 4.24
